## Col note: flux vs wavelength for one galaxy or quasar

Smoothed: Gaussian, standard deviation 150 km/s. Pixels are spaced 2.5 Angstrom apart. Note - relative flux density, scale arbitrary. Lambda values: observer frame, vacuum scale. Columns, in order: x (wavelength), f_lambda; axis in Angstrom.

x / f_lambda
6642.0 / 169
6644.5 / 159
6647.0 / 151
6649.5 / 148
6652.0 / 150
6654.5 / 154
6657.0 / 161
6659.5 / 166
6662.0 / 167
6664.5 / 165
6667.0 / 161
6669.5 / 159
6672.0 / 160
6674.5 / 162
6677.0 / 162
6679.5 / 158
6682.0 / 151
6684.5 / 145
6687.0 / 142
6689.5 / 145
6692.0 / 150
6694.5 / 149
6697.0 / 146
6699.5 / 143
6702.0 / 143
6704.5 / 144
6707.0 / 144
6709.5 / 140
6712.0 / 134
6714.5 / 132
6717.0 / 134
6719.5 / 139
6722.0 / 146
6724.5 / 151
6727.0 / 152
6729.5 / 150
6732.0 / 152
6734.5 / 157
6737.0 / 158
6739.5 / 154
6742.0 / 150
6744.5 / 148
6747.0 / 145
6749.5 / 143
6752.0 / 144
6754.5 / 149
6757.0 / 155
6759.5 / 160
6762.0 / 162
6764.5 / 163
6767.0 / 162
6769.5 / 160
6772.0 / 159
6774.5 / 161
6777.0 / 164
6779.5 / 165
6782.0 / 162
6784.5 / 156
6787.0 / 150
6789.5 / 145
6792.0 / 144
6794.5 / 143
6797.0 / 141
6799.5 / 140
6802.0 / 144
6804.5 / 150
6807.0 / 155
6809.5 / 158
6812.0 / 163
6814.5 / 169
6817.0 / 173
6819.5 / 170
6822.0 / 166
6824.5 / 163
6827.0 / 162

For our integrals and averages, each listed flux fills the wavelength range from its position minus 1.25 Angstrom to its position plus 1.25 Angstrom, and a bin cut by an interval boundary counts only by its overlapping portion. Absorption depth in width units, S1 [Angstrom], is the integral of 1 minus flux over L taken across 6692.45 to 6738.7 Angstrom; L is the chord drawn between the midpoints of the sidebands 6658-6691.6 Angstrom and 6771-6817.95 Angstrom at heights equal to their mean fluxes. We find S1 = 3.2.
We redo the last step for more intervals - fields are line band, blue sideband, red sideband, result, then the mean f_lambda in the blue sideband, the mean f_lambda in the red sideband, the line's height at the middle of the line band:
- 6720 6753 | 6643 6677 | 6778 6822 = 1.5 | 159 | 155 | 157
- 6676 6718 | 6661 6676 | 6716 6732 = 2.5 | 162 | 146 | 154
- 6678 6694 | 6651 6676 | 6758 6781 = 1.2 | 161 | 162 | 161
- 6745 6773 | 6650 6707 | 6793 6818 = -0.2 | 153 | 153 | 153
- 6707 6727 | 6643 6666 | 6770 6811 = 1.9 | 158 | 153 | 156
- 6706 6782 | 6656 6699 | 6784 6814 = 0.4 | 156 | 149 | 152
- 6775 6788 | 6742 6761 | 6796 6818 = -0.6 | 149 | 155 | 152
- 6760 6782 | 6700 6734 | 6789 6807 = -2.7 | 143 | 145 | 144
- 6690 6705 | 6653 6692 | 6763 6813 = 1.0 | 157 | 154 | 156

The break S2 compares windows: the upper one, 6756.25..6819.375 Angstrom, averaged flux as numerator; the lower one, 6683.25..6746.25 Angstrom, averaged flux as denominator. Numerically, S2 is 1.07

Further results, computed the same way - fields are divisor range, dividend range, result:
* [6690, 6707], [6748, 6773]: 1.07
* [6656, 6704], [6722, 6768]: 0.99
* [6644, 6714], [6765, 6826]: 1.03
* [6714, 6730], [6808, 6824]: 1.16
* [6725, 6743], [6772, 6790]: 1.03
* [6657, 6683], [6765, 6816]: 0.96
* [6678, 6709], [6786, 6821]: 1.05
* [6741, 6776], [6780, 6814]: 0.98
